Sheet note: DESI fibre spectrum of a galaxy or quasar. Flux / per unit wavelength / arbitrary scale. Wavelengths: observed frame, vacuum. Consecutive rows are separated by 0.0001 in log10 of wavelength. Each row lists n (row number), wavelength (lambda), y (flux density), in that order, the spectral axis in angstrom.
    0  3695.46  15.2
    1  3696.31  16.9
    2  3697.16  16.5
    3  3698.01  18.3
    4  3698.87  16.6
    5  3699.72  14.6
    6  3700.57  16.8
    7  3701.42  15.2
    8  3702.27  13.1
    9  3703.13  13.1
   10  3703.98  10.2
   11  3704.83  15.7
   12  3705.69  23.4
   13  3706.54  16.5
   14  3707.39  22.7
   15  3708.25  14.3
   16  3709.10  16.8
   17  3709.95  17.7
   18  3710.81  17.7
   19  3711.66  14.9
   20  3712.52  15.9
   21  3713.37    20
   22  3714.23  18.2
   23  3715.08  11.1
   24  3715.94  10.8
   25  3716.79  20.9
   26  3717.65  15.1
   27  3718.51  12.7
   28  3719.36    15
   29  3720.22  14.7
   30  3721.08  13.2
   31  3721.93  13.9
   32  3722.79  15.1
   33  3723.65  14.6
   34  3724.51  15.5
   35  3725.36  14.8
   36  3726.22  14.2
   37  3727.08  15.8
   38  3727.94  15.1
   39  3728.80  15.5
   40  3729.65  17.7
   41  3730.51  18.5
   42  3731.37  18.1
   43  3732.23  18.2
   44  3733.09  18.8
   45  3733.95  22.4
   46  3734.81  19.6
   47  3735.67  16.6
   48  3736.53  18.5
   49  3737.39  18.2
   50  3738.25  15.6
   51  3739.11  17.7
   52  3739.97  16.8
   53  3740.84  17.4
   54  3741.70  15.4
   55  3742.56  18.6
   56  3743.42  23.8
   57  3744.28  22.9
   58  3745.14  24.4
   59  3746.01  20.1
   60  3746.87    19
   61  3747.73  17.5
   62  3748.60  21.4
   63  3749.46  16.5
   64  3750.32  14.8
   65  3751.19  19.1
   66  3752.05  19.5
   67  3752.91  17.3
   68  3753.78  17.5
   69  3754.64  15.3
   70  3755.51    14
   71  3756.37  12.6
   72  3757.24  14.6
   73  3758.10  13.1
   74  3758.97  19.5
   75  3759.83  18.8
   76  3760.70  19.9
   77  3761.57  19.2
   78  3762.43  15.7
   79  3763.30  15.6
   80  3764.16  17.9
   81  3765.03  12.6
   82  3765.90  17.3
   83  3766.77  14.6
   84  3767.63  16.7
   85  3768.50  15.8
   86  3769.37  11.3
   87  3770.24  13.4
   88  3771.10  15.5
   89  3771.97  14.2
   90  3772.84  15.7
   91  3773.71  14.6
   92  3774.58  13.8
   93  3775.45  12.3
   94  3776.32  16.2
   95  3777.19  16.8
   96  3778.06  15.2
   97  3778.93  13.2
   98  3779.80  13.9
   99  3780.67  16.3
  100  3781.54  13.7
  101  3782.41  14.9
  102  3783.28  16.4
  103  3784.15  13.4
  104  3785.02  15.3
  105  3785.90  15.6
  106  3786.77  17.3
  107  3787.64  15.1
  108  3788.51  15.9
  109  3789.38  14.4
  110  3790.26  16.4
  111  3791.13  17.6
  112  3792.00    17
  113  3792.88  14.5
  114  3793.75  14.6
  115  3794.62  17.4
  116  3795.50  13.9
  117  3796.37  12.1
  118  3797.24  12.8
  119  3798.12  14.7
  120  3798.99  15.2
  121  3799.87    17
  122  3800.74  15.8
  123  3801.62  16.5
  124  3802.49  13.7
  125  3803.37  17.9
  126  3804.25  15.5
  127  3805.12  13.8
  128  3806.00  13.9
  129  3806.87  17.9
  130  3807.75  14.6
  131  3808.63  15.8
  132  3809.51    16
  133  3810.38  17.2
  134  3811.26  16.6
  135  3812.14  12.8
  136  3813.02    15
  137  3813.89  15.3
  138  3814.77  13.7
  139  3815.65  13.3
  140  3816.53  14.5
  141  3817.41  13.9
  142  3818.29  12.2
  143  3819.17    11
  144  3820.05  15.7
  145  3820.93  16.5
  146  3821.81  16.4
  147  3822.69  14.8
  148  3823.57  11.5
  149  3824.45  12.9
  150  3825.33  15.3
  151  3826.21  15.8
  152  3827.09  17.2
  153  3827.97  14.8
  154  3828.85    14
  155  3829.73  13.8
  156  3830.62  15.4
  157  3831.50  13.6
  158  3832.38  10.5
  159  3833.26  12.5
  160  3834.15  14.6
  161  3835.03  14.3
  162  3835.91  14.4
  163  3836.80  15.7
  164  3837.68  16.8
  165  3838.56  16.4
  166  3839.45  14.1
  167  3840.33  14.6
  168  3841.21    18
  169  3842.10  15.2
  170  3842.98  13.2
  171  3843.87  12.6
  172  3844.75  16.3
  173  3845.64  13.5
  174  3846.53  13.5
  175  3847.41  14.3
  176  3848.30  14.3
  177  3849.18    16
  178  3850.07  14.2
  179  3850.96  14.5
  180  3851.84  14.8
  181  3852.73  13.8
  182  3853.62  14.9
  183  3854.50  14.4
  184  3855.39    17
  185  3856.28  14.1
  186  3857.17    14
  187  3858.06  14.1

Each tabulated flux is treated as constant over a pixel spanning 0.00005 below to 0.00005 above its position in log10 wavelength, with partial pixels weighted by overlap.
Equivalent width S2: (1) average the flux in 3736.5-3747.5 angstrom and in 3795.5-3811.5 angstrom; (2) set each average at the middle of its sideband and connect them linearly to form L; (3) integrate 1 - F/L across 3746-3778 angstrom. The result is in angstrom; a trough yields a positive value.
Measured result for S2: 3.1 angstrom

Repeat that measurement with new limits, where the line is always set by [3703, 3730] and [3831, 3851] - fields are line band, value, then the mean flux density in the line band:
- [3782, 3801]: -0.44 angstrom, 15.3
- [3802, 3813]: -0.47 angstrom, 15.5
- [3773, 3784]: 0.26 angstrom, 14.8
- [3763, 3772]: 0.12 angstrom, 15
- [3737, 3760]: -3.57 angstrom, 17.8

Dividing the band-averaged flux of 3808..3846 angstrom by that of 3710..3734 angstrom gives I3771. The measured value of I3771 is 0.9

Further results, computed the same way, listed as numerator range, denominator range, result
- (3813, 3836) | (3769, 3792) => 0.94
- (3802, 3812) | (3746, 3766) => 0.92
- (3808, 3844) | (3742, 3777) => 0.87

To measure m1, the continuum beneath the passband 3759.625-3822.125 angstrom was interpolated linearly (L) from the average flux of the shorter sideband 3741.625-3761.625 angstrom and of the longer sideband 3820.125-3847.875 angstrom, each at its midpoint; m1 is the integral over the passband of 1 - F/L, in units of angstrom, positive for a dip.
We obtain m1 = 4.6 angstrom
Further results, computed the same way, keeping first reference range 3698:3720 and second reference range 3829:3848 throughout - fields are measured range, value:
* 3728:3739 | -1.63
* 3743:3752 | -2.55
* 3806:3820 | 0.08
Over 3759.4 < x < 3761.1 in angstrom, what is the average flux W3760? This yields 19.3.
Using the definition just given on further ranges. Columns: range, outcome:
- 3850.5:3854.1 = 14.5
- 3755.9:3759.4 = 15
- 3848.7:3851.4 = 14.9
